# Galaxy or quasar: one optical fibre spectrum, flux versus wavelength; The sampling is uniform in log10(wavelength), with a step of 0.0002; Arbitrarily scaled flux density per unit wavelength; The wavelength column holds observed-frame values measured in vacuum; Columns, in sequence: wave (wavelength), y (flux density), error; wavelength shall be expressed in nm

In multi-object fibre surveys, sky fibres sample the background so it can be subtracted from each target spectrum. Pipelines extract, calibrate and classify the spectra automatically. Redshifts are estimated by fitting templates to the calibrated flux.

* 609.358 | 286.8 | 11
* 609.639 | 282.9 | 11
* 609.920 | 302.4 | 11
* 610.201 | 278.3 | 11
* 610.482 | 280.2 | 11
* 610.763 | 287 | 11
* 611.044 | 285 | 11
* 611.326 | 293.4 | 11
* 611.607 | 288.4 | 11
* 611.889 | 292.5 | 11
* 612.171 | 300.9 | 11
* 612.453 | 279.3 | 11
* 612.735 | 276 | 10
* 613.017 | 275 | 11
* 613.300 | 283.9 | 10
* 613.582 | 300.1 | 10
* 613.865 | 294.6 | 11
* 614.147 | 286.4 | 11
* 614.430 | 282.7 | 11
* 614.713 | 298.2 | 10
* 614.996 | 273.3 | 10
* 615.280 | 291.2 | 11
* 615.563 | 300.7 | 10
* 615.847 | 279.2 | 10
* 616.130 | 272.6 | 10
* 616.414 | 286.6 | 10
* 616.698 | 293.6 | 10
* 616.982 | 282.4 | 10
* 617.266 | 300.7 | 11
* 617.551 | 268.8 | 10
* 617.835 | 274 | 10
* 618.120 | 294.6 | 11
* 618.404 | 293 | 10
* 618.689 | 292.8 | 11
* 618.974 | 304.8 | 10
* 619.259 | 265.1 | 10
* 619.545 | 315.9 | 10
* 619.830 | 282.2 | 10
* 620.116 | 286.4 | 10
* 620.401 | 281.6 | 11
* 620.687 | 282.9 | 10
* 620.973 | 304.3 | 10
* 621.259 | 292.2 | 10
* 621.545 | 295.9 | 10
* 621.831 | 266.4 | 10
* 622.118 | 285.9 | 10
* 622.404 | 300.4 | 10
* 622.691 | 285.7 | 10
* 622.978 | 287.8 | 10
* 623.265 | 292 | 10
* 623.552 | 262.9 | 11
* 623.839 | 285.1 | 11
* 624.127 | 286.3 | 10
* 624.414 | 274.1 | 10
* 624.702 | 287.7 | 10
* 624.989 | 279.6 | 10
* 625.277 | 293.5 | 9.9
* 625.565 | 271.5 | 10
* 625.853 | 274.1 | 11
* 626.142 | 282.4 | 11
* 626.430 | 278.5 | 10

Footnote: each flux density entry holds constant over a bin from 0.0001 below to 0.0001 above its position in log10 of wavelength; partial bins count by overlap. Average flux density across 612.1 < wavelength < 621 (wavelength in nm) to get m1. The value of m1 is 287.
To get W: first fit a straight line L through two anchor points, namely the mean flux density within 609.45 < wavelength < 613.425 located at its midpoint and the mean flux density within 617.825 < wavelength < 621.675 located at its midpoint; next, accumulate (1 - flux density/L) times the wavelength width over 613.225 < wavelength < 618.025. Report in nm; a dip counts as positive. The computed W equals 0.03 nm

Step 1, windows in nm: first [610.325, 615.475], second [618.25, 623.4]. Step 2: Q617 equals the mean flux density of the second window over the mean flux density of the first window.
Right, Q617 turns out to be 1.01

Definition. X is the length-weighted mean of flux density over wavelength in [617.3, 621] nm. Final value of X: 288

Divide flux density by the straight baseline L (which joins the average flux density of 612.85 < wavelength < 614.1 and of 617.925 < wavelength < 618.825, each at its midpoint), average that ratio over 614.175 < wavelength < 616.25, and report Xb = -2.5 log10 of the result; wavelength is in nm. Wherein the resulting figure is 0.02 mag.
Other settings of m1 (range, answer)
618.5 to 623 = 289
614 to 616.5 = 286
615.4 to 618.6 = 286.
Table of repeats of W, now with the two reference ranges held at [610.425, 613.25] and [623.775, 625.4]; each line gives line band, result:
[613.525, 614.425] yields -0.018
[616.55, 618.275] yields -0.004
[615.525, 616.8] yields 0.001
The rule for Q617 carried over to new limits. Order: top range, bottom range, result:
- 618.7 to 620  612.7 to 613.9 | 1.02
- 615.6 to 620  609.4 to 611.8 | 1.00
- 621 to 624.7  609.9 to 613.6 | 1.00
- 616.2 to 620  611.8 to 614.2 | 1.00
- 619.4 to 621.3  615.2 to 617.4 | 1.01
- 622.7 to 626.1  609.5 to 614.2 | 0.98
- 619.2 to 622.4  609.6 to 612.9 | 1.00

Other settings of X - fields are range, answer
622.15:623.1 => 291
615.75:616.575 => 280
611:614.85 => 288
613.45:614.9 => 292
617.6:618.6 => 286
